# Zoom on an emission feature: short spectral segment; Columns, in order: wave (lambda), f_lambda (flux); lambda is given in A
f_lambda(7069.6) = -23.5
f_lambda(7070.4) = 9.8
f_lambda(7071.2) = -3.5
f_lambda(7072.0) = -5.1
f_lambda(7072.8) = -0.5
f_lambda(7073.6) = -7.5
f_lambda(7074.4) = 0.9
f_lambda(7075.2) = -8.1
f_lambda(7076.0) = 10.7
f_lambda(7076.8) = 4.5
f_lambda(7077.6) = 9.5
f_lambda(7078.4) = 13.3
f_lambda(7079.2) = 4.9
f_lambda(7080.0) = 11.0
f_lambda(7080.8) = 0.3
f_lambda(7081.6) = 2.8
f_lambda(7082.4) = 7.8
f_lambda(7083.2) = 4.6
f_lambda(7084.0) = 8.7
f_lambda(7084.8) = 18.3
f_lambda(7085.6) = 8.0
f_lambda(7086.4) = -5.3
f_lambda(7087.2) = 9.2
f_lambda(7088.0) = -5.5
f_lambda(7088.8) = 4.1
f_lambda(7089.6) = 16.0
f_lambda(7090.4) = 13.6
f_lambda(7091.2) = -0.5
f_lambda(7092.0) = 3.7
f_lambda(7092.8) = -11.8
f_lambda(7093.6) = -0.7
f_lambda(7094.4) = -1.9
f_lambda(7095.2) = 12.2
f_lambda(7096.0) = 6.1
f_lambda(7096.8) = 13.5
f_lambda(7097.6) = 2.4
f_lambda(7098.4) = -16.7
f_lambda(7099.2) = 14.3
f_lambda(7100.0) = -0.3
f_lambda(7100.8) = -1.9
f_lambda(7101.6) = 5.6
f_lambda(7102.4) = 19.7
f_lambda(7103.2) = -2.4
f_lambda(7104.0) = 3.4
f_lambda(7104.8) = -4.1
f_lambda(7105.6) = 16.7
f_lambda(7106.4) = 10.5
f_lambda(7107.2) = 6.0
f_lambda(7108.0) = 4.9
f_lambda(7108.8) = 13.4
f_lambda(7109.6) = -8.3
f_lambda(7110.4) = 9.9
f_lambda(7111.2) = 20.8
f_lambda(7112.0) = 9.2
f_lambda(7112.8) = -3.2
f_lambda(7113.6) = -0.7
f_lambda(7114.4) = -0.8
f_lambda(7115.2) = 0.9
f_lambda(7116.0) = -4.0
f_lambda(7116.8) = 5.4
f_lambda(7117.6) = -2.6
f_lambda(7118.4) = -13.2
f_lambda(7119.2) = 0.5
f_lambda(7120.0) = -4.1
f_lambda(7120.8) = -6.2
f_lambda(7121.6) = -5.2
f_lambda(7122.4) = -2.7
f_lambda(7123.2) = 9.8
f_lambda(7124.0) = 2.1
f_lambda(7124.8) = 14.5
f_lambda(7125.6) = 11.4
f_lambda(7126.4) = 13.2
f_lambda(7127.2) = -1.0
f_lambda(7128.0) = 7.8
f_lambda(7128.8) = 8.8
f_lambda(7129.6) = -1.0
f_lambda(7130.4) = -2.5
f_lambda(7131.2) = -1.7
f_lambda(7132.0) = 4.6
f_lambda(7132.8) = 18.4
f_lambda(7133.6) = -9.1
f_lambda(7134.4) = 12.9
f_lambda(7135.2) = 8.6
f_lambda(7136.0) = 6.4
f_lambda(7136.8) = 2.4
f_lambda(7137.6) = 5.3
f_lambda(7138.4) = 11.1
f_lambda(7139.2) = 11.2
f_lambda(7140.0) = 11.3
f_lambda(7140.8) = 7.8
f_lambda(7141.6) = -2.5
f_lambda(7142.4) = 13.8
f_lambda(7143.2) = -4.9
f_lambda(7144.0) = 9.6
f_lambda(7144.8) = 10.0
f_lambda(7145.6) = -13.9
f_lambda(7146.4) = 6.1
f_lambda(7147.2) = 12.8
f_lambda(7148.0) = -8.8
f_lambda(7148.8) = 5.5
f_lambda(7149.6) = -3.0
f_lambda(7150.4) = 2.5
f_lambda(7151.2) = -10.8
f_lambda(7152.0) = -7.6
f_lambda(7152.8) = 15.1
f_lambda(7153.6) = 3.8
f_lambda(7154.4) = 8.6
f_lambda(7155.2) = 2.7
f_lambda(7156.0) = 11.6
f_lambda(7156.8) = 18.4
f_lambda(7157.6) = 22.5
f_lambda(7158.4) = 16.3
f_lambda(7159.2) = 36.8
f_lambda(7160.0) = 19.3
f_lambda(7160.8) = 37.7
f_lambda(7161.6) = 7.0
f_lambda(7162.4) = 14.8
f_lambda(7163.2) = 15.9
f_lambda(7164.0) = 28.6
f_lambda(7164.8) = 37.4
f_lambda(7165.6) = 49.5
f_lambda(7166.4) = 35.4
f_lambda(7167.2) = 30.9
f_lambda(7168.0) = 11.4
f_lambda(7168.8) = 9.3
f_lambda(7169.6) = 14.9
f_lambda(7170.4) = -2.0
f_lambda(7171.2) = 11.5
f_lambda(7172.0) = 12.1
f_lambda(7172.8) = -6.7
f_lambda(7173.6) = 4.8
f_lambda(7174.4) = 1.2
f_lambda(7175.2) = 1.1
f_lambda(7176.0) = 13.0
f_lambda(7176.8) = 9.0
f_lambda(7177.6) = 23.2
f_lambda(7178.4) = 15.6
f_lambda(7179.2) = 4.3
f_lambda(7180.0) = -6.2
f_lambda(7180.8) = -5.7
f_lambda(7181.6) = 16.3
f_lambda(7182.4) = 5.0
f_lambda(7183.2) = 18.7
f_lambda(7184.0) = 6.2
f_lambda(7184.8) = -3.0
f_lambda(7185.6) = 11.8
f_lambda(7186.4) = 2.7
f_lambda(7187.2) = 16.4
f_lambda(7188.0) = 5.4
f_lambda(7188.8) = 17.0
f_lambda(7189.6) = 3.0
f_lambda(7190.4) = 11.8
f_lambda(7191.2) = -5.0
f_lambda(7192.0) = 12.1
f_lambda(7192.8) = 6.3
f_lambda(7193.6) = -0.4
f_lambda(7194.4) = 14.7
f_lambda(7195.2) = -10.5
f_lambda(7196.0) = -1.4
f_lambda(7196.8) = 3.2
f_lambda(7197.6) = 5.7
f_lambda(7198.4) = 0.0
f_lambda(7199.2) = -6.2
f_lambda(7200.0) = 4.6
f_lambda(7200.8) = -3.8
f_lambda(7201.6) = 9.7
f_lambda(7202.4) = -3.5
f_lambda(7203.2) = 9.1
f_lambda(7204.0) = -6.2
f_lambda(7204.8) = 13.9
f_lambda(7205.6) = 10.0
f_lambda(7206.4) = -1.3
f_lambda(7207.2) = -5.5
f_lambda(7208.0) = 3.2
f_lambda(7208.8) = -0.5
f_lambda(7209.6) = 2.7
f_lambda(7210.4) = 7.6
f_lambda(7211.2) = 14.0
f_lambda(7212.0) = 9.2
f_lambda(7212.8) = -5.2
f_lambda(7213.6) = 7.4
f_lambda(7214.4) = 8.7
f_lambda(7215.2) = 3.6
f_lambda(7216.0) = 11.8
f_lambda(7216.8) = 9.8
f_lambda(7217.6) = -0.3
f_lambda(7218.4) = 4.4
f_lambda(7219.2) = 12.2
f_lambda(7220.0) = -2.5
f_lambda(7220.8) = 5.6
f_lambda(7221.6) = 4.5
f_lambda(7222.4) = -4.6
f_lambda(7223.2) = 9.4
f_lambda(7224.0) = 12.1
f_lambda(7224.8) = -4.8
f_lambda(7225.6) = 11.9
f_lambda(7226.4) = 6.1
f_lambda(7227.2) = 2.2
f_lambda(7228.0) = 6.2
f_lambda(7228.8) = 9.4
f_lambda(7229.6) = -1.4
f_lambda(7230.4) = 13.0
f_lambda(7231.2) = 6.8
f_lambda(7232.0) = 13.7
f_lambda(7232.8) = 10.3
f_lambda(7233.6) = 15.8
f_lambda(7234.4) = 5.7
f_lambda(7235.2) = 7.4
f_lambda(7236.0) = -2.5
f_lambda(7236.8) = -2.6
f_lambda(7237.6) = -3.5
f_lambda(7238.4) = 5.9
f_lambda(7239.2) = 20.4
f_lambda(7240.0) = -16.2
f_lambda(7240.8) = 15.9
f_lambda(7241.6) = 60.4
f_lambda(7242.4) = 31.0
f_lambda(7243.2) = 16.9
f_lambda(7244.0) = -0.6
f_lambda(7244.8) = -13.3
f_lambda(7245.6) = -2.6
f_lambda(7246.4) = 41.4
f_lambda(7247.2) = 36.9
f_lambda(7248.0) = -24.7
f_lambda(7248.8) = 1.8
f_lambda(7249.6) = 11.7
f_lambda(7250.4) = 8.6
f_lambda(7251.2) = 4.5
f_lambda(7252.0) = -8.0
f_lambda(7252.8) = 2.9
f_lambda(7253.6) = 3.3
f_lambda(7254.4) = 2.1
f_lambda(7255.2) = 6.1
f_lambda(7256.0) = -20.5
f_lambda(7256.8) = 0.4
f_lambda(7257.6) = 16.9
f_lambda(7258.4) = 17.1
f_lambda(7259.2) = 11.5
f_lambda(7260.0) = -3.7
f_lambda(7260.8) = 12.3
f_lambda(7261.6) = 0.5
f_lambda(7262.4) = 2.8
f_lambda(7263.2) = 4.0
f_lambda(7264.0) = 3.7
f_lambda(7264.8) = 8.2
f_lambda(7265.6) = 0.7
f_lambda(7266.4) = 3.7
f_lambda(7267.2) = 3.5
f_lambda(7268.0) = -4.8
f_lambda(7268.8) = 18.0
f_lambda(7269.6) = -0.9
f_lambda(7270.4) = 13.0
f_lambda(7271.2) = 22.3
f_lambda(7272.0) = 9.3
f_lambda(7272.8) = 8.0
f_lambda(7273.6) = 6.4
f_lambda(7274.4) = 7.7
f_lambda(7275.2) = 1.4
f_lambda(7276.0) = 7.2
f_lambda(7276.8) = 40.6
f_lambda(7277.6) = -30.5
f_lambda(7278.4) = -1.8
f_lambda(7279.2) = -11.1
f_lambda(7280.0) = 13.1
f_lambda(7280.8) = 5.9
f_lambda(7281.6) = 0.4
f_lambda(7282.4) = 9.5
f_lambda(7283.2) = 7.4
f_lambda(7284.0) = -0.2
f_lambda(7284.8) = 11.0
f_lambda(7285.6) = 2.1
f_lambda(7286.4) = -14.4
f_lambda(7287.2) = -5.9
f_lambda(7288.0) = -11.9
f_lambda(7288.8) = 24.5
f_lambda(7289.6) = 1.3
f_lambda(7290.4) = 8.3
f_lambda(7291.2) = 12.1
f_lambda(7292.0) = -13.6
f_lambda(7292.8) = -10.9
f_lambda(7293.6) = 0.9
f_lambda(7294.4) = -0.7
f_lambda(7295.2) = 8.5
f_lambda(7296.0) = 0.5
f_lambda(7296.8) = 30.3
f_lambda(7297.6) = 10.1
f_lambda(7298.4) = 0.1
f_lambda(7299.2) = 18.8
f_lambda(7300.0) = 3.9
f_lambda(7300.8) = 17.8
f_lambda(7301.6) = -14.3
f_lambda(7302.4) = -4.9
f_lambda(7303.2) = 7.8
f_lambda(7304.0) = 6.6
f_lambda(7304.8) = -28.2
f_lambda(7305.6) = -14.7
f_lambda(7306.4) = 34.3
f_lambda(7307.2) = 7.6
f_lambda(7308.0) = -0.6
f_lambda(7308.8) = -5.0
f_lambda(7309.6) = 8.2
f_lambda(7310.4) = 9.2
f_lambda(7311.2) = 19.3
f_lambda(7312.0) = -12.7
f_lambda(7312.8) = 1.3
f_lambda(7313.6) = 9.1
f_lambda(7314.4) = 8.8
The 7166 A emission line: [O II]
